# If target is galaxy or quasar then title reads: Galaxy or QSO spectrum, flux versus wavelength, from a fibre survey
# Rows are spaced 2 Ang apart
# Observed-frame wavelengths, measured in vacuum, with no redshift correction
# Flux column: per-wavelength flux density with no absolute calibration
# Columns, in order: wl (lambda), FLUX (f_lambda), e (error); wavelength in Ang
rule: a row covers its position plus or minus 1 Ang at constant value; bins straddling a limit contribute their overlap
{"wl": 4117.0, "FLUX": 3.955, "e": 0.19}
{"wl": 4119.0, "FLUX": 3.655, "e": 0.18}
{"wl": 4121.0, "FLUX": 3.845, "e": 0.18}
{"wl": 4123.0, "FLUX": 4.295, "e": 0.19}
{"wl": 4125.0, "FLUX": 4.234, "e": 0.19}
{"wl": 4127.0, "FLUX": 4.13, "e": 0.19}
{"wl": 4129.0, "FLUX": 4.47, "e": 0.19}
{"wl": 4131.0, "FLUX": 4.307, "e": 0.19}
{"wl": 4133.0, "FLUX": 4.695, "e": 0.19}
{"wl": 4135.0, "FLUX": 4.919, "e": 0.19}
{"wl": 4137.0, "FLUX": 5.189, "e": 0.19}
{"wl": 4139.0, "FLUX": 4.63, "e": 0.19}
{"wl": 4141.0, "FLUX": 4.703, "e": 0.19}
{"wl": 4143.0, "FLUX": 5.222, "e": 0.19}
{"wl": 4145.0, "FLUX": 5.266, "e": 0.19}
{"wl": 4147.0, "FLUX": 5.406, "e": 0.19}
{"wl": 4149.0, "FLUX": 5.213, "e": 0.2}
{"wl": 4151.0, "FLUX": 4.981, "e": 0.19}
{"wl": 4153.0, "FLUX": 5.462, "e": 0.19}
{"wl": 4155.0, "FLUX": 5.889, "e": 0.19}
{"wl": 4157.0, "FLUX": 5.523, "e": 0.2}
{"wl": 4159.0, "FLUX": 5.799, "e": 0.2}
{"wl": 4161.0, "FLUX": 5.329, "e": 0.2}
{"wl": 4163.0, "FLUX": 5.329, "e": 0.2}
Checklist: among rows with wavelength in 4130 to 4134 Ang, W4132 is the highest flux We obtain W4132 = 4.695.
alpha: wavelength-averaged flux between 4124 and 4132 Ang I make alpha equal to 4.29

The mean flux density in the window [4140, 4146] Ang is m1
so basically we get 5.06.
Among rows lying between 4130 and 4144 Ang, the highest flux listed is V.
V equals 5.222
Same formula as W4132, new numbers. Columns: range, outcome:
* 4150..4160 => 5.889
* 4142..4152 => 5.406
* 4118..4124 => 4.295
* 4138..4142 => 4.703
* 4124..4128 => 4.234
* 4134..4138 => 5.189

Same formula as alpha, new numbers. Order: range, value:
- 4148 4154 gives 5.22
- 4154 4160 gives 5.74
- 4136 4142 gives 4.84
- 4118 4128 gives 4.03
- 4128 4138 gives 4.72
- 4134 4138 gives 5.05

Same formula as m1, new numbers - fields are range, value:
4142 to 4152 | 5.22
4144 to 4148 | 5.34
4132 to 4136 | 4.81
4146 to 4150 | 5.31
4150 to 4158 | 5.46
